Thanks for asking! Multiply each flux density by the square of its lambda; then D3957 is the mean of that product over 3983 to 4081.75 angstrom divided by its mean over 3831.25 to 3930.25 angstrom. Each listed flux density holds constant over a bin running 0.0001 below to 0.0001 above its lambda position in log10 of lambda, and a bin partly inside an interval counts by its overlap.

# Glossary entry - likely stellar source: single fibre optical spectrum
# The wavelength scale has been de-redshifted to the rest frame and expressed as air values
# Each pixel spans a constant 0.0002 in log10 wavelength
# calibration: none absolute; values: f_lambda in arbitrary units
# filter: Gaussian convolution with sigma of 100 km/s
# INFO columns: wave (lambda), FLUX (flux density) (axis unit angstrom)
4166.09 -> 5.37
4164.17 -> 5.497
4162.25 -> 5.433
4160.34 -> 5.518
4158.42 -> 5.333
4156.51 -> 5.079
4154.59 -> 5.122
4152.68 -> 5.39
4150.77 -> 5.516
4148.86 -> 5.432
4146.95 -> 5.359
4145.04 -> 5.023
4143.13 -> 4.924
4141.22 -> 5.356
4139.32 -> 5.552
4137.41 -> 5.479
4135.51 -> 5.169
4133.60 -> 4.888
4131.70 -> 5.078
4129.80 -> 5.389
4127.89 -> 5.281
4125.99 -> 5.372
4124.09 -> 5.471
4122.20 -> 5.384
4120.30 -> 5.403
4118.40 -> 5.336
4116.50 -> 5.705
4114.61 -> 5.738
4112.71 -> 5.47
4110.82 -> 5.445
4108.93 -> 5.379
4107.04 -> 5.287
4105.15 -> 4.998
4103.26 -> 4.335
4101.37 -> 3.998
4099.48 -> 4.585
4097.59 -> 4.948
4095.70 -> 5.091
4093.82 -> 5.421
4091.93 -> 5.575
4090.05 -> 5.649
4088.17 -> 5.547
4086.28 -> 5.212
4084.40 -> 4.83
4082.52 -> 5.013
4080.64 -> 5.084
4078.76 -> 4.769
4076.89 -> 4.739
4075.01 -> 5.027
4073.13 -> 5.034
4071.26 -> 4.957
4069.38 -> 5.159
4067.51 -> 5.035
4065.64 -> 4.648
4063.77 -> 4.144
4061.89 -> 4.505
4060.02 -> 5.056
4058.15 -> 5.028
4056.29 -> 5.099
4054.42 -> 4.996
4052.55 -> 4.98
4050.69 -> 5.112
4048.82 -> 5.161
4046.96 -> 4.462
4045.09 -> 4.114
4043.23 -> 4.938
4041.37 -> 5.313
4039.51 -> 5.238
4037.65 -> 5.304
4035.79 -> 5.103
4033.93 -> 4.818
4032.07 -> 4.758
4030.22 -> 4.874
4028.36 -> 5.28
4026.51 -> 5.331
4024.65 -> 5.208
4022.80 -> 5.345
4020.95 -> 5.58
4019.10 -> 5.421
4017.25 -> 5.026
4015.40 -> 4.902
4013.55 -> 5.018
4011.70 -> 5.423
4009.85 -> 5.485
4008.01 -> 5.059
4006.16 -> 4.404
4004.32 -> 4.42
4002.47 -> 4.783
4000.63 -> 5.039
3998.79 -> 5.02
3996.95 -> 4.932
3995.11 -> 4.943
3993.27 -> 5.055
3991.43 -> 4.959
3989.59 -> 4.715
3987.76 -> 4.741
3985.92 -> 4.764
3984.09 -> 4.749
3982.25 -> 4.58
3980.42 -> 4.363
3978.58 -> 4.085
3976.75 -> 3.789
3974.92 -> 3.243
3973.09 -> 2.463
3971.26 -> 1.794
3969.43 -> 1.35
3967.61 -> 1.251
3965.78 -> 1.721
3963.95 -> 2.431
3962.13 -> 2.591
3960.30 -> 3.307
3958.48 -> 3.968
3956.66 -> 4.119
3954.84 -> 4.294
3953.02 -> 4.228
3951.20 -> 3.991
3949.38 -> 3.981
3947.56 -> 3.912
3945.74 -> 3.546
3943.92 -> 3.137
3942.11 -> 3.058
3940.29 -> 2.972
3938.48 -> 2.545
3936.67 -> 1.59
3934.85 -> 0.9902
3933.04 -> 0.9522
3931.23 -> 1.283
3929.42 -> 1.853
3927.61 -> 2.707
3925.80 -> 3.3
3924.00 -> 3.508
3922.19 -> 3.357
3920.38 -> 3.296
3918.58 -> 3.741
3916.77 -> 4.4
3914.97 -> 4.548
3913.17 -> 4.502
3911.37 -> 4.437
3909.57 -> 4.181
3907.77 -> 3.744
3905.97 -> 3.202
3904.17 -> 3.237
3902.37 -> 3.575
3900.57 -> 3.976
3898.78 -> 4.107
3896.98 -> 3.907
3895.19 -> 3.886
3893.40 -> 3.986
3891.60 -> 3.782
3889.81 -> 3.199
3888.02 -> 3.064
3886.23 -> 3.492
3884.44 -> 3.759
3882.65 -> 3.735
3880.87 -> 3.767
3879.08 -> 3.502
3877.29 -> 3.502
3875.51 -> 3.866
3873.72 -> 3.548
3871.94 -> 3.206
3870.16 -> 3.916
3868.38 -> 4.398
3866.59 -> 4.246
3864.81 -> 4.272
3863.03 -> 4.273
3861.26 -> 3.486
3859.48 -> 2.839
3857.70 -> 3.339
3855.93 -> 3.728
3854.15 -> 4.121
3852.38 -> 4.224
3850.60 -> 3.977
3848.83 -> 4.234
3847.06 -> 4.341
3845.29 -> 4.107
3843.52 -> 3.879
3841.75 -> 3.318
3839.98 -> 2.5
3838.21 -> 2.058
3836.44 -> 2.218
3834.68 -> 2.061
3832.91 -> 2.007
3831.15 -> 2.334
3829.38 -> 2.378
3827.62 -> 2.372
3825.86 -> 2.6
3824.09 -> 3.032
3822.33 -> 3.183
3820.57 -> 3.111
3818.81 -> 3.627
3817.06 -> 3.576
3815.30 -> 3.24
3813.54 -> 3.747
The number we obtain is 1.50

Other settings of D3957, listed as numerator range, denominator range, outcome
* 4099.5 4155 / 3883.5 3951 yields 1.75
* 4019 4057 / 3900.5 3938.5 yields 1.72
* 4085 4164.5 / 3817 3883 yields 1.78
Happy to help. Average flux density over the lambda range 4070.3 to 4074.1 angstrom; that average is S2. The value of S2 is 4.99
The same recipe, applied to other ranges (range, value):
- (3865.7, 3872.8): 3.94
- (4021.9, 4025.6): 5.27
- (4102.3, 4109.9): 5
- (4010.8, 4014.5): 5.21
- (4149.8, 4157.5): 5.28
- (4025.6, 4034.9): 5.01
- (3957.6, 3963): 3.29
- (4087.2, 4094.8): 5.54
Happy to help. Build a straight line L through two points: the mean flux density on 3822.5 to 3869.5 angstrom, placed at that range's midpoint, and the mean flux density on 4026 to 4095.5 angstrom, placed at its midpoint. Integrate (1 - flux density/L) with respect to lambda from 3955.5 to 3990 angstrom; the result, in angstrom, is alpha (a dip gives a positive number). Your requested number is 7.8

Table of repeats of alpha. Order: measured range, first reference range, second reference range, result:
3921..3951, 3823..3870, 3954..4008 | 8.1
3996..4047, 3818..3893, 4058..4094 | -4.6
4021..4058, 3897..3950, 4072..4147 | -4.9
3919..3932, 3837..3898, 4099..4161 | 3.9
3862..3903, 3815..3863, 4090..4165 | -3.2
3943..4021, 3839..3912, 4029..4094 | 6.7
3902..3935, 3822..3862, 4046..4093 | 4.4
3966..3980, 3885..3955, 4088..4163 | 4.6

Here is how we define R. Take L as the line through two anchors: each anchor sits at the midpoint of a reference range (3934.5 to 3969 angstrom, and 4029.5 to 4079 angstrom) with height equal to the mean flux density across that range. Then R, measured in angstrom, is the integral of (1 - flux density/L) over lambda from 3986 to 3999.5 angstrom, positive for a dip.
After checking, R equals -4.0 angstrom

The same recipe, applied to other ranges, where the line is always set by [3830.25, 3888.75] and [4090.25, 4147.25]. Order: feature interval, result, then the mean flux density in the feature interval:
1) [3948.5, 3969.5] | 4.9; 3.17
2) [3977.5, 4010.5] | -2.9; 4.77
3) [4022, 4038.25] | -1.7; 5.11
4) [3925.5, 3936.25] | 6.0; 1.75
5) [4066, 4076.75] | -0.2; 5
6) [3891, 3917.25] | -1.1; 3.96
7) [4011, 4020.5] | -1.3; 5.17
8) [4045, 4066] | 0.0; 4.8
